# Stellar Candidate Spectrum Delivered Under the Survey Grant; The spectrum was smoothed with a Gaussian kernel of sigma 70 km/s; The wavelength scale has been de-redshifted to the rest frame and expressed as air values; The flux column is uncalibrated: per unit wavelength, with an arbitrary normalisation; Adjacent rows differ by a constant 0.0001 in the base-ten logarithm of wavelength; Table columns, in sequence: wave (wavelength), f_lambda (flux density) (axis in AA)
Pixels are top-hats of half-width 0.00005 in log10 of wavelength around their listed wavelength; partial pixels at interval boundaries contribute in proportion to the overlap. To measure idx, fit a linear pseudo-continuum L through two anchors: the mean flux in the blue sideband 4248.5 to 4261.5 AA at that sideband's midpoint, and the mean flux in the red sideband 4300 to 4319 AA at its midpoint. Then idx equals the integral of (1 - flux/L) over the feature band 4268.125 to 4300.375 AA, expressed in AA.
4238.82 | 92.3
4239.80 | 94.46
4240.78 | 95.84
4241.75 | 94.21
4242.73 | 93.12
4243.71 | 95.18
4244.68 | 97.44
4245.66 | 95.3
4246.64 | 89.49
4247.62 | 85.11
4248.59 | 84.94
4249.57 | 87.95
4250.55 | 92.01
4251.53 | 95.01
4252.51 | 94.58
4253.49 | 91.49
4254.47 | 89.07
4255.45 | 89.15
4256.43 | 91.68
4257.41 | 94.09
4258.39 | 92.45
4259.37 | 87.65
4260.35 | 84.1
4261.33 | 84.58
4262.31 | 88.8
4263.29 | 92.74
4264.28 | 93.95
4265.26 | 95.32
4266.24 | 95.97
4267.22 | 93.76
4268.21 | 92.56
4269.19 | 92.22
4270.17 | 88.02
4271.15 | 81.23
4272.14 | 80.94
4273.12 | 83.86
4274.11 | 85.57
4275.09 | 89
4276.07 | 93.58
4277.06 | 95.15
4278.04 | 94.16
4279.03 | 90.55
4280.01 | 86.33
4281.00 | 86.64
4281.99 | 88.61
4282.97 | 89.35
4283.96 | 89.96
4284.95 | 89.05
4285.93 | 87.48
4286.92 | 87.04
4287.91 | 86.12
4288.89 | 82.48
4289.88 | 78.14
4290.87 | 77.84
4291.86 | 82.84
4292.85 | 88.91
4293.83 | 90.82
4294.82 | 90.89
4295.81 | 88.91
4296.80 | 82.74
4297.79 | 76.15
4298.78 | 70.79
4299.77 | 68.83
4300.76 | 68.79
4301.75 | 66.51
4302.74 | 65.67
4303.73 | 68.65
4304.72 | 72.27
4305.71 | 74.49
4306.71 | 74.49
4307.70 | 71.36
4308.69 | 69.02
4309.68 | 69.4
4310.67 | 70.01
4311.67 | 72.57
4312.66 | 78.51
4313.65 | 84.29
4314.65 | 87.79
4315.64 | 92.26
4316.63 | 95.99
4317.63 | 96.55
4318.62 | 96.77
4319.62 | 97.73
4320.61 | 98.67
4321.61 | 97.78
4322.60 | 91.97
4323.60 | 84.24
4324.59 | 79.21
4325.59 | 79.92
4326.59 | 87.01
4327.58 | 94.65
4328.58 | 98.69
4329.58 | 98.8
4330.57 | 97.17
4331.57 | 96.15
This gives -0.95 AA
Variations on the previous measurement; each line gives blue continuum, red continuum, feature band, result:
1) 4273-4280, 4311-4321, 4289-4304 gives 2.0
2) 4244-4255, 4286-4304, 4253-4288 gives -1.6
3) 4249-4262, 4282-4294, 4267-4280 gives -0.2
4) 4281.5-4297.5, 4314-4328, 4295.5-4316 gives 3.3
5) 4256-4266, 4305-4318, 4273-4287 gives -0.5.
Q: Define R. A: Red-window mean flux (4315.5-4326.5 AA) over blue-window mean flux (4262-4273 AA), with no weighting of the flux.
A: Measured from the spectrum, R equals 1.0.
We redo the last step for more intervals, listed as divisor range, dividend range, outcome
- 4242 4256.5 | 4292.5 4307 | 0.84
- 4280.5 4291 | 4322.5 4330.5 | 1.04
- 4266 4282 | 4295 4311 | 0.82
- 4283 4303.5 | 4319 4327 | 1.11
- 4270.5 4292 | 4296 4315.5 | 0.85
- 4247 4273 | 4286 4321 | 0.90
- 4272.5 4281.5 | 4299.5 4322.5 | 0.90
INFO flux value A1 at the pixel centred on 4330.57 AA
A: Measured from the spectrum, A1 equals 97.17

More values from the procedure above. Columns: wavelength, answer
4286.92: 87.04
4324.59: 79.21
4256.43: 91.68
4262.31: 88.8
